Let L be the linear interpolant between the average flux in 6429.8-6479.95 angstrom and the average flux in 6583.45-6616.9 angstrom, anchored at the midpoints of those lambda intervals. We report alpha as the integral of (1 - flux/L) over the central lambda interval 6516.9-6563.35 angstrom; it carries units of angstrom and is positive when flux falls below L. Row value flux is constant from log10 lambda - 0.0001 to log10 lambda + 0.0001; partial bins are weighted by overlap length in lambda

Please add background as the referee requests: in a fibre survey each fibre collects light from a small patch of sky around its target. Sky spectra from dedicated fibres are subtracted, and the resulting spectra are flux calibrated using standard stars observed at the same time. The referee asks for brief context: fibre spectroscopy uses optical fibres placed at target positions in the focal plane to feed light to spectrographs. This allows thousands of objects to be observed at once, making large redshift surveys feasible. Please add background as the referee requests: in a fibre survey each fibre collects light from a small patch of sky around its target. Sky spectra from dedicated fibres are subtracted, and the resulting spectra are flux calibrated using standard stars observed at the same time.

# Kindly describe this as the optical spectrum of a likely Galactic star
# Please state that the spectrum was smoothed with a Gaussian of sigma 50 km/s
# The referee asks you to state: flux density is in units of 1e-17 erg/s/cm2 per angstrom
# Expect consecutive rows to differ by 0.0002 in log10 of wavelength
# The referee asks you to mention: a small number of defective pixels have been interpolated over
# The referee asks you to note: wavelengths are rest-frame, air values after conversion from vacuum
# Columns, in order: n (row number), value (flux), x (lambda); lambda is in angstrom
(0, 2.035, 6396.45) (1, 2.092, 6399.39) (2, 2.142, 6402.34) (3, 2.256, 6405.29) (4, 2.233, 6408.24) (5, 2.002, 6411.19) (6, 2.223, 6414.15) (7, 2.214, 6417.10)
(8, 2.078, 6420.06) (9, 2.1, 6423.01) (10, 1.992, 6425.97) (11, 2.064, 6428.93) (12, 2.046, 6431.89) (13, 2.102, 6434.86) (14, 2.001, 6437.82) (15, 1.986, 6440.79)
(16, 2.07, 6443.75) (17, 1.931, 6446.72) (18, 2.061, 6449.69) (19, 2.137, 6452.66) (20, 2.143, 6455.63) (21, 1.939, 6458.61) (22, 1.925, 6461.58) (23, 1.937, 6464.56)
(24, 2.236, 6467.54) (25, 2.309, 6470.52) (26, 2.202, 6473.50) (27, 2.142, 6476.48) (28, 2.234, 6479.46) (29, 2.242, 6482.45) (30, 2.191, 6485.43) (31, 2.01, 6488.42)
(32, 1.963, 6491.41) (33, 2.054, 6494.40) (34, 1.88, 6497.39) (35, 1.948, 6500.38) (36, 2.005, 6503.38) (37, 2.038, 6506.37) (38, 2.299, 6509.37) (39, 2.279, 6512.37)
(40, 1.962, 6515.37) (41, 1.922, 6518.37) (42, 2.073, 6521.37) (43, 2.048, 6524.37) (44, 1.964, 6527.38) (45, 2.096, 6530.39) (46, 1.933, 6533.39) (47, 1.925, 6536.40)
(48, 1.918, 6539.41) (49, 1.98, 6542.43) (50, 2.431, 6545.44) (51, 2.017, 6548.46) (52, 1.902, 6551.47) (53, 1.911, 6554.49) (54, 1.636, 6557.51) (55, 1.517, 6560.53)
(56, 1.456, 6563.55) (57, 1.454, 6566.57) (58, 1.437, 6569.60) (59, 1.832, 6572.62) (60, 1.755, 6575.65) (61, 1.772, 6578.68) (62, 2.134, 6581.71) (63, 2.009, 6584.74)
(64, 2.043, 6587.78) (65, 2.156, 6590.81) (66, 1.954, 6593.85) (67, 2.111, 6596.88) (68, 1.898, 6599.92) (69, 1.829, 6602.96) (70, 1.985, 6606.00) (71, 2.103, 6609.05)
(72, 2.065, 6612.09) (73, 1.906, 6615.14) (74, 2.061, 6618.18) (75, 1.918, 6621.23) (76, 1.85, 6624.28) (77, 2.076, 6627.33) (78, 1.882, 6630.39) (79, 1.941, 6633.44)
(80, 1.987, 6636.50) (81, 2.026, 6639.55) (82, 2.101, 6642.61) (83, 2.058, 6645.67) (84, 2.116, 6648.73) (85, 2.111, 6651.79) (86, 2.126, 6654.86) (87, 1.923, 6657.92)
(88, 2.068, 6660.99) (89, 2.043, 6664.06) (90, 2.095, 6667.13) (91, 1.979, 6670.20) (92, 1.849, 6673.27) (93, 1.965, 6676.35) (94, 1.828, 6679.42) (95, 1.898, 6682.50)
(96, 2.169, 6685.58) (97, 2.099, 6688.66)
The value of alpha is 2.26 angstrom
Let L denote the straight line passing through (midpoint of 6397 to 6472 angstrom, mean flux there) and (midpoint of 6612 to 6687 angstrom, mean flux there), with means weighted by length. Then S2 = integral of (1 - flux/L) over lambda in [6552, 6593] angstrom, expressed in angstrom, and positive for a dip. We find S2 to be 5.0 angstrom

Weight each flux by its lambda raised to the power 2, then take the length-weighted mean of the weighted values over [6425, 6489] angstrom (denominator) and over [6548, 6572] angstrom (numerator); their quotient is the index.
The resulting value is 0.82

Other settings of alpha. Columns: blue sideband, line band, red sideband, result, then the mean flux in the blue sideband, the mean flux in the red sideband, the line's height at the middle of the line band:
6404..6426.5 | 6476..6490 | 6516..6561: -0.83 angstrom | 2.14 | 1.96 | 2.04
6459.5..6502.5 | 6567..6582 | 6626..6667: 2.37 angstrom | 2.09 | 2.04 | 2.06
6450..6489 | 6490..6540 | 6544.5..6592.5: -0.70 angstrom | 2.13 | 1.83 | 1.99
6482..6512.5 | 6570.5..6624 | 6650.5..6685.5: 1.64 angstrom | 2.07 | 2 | 2.03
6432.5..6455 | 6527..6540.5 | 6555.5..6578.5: -1.94 angstrom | 2.05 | 1.6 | 1.72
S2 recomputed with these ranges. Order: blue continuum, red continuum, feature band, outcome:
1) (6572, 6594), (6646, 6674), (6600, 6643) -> 0.6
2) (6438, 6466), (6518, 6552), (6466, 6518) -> -2.4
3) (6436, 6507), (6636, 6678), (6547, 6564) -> 2.4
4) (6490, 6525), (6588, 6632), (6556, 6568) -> 3.0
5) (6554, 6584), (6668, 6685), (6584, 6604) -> -3.0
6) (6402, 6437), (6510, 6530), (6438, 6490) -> -0.2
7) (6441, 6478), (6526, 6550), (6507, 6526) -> -0.4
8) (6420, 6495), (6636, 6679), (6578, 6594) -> 0.1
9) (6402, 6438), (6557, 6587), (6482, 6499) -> -1.0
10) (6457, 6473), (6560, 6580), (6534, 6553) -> -3.3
